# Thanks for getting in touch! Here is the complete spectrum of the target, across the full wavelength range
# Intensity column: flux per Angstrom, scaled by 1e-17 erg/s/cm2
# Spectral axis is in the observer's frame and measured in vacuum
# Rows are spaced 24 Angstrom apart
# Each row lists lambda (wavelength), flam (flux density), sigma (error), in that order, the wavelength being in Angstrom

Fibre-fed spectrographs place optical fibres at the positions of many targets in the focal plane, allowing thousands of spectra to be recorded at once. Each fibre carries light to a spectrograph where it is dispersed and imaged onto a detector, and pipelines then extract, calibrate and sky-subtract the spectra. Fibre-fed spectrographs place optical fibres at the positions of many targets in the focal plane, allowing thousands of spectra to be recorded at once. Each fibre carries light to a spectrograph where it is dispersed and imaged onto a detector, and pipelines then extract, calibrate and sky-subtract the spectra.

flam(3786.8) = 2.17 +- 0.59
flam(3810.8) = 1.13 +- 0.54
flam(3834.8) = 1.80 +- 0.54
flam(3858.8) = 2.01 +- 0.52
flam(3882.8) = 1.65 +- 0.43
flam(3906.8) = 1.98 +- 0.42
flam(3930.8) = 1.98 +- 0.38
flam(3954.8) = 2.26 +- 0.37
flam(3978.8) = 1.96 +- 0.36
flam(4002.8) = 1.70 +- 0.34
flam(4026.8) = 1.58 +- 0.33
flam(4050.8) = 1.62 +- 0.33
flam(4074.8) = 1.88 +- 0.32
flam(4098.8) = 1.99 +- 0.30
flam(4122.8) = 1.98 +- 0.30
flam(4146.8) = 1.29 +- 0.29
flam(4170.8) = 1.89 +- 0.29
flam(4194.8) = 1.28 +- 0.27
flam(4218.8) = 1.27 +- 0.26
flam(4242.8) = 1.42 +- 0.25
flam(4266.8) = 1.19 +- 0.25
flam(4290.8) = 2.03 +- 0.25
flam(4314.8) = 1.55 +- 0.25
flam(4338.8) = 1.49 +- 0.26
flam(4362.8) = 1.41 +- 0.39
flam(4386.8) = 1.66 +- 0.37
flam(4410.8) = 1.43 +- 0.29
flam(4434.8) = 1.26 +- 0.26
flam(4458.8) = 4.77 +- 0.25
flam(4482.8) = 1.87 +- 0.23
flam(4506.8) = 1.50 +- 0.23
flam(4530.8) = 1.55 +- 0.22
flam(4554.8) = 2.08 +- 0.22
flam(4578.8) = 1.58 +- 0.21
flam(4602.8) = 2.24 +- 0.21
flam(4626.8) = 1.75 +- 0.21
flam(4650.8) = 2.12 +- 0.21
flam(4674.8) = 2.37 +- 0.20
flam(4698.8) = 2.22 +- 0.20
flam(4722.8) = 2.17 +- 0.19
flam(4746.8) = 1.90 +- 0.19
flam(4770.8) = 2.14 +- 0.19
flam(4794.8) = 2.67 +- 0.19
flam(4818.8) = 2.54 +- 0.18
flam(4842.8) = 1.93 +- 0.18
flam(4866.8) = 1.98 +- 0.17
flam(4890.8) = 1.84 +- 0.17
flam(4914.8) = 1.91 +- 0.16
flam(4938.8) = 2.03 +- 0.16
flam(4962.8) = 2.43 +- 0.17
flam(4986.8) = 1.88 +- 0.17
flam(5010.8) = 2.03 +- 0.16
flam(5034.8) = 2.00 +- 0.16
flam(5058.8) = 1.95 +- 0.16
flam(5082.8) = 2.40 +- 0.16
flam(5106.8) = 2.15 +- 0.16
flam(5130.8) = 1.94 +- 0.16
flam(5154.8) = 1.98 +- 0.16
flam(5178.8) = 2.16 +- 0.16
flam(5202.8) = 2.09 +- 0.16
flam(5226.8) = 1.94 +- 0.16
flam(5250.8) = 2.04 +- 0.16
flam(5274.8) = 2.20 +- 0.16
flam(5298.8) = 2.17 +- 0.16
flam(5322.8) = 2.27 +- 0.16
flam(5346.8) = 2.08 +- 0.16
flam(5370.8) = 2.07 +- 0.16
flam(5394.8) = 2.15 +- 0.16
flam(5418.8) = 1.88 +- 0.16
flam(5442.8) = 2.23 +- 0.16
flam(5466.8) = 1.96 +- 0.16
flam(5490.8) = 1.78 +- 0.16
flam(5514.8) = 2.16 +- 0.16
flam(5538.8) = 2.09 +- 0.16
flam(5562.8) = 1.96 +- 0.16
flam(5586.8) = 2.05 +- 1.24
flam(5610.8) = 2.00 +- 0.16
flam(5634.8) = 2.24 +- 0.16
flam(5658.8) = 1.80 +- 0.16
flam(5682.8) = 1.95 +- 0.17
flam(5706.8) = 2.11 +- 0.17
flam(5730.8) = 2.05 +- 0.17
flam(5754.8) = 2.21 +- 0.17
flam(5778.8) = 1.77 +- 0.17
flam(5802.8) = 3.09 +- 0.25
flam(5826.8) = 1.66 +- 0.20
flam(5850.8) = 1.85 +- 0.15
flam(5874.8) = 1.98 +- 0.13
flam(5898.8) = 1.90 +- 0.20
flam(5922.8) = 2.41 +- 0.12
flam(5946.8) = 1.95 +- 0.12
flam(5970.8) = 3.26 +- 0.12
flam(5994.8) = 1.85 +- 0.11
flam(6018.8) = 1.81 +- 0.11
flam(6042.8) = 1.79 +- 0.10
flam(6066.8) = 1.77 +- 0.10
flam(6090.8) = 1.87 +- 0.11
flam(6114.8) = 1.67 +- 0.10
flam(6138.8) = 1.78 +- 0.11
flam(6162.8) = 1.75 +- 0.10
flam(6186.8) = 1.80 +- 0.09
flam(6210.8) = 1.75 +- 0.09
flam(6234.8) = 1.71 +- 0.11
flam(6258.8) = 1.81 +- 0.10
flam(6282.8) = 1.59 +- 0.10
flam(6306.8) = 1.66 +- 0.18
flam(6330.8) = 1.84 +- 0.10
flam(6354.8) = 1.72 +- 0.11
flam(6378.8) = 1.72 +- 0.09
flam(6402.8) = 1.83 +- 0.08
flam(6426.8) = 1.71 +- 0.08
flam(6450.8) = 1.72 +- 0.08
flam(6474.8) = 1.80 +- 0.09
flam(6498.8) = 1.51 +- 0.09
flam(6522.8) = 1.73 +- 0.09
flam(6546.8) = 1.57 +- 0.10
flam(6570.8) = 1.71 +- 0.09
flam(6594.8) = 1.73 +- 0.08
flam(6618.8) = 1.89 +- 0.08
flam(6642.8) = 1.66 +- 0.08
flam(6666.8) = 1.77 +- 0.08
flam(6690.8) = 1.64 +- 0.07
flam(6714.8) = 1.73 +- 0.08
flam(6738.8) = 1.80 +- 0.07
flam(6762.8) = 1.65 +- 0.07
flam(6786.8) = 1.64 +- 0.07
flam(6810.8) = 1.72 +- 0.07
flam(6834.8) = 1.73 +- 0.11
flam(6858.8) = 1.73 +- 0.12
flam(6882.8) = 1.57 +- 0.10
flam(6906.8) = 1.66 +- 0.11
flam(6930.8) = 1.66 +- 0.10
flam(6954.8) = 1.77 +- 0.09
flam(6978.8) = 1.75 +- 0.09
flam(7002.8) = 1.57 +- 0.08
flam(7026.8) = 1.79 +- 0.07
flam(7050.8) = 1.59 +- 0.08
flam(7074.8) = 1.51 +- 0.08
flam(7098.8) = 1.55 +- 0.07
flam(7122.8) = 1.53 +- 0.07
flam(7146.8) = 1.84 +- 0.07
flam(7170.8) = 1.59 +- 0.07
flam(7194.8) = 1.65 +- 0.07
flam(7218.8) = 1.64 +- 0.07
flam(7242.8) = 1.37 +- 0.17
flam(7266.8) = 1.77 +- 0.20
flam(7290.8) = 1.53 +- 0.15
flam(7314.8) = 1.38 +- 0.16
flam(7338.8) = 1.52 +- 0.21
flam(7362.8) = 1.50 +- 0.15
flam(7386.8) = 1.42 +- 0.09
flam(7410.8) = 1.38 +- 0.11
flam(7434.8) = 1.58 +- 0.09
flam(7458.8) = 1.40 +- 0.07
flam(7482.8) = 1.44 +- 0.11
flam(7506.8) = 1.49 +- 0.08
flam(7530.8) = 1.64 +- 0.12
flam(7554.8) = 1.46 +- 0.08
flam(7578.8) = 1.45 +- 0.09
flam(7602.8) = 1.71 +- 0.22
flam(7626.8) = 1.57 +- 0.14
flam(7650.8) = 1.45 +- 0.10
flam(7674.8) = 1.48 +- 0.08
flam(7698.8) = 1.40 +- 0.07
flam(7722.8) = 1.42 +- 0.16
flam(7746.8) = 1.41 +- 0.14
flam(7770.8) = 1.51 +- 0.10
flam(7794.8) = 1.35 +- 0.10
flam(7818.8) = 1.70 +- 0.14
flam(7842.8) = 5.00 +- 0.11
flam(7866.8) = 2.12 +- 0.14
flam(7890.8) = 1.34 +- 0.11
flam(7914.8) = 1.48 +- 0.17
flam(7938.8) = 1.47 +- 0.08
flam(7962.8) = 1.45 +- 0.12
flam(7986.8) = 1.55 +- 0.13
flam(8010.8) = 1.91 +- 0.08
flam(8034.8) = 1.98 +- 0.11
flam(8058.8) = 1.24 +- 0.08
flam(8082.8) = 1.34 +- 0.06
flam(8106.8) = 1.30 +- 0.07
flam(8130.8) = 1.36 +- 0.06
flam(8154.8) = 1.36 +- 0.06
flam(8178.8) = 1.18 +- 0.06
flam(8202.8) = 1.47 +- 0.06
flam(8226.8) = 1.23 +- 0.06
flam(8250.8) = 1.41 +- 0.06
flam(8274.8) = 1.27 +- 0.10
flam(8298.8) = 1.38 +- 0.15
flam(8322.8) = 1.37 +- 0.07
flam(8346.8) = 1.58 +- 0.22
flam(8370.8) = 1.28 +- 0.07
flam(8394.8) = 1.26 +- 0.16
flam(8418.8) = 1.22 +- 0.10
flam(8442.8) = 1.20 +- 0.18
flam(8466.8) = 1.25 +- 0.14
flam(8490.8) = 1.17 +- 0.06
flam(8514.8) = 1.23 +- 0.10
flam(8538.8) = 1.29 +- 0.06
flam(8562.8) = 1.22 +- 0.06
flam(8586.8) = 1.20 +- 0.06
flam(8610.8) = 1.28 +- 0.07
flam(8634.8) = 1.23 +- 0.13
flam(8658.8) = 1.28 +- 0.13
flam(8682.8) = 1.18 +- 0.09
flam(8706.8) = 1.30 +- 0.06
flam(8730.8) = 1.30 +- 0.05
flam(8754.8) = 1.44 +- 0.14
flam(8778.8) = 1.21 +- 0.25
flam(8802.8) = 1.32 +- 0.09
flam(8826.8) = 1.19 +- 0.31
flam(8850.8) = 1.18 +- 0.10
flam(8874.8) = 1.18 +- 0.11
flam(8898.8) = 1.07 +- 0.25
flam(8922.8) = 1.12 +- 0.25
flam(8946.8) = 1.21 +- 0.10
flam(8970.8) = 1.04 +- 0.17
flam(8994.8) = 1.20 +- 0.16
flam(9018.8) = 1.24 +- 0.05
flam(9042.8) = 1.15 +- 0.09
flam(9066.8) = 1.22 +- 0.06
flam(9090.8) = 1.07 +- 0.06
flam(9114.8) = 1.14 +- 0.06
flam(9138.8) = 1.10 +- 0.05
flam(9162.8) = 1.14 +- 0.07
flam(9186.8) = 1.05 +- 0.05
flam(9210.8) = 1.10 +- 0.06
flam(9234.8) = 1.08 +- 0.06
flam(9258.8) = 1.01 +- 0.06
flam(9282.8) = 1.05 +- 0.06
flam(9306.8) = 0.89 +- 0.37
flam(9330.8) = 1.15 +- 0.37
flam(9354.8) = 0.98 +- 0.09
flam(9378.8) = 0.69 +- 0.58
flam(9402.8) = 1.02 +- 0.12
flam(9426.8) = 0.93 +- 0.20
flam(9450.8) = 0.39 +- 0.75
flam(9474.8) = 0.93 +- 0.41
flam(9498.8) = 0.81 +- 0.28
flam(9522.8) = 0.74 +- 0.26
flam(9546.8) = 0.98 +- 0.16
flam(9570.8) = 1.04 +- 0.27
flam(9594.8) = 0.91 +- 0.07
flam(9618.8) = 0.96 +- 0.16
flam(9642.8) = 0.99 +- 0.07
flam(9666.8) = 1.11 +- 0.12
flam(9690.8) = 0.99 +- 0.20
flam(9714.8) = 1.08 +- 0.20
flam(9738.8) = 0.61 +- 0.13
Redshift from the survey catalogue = 0.19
